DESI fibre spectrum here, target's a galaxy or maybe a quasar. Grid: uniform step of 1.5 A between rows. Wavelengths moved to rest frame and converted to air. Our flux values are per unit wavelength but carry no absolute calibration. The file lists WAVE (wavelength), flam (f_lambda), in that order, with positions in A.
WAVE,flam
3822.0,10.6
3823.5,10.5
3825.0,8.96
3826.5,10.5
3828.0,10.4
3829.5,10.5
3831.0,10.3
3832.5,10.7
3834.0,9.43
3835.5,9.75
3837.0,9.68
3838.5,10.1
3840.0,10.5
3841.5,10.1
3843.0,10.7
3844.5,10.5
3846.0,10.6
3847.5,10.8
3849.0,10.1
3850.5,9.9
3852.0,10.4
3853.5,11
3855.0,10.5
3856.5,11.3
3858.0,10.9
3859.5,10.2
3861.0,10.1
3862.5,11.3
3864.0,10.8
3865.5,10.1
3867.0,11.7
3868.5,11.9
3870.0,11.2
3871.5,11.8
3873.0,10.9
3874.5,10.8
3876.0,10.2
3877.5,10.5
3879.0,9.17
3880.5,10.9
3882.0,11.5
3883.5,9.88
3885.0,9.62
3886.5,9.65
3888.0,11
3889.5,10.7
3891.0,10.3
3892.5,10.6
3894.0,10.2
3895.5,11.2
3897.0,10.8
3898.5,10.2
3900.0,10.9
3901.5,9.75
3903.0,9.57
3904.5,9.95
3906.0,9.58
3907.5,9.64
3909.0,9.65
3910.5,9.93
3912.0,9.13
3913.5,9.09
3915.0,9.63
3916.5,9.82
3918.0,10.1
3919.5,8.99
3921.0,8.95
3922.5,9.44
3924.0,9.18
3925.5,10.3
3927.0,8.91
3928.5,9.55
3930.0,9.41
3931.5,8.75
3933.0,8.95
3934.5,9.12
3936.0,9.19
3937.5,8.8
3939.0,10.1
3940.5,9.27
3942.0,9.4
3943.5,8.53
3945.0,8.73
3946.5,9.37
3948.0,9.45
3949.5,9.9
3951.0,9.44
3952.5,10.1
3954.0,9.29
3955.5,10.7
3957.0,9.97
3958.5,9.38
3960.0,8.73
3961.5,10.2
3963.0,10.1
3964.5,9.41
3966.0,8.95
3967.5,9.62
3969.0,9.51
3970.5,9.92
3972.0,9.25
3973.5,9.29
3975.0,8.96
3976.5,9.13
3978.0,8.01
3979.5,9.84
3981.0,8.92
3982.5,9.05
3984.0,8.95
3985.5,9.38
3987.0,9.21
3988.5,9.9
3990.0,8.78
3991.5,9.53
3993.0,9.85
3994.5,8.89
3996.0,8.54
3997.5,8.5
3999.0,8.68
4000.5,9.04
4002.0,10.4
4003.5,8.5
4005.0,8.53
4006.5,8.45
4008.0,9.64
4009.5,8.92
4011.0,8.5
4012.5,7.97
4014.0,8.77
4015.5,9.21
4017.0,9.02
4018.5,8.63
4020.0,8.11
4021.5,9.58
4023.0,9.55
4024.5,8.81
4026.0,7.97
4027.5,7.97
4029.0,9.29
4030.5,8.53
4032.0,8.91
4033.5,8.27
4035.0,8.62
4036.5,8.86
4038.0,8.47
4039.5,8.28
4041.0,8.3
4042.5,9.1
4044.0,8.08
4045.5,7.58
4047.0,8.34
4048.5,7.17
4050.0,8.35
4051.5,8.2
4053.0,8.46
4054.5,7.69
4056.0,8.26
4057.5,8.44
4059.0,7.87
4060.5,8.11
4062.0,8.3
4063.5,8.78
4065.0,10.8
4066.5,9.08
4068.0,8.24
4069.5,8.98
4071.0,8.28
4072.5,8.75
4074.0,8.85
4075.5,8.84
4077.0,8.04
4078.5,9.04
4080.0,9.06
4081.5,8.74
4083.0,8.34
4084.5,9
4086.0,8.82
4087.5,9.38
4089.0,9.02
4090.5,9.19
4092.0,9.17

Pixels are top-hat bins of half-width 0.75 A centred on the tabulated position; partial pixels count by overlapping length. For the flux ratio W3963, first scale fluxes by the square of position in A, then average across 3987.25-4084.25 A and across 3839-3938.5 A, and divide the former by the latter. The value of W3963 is 0.9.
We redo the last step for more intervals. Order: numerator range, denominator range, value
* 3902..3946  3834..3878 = 0.91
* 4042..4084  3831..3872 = 0.89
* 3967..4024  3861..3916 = 0.92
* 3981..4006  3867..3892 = 0.90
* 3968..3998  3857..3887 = 0.91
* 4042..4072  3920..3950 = 0.96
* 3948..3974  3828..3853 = 1.00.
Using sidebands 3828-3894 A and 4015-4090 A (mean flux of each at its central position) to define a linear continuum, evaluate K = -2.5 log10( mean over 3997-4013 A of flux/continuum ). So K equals 0.03 mag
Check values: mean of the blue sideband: 10.5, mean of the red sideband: 8.61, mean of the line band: 8.85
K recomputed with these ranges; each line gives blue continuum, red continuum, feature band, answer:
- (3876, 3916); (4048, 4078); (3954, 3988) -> 0.00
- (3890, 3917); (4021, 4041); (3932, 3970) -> 0.01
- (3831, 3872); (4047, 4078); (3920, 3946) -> 0.06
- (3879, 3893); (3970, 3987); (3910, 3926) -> 0.05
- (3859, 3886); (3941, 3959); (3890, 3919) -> 0.02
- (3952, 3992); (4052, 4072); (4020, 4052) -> 0.04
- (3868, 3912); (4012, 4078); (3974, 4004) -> 0.01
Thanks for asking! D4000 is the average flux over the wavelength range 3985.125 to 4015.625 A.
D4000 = 9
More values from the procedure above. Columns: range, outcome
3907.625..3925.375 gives 9.48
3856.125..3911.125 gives 10.5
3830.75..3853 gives 10.2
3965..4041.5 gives 8.94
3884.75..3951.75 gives 9.66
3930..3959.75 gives 9.38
